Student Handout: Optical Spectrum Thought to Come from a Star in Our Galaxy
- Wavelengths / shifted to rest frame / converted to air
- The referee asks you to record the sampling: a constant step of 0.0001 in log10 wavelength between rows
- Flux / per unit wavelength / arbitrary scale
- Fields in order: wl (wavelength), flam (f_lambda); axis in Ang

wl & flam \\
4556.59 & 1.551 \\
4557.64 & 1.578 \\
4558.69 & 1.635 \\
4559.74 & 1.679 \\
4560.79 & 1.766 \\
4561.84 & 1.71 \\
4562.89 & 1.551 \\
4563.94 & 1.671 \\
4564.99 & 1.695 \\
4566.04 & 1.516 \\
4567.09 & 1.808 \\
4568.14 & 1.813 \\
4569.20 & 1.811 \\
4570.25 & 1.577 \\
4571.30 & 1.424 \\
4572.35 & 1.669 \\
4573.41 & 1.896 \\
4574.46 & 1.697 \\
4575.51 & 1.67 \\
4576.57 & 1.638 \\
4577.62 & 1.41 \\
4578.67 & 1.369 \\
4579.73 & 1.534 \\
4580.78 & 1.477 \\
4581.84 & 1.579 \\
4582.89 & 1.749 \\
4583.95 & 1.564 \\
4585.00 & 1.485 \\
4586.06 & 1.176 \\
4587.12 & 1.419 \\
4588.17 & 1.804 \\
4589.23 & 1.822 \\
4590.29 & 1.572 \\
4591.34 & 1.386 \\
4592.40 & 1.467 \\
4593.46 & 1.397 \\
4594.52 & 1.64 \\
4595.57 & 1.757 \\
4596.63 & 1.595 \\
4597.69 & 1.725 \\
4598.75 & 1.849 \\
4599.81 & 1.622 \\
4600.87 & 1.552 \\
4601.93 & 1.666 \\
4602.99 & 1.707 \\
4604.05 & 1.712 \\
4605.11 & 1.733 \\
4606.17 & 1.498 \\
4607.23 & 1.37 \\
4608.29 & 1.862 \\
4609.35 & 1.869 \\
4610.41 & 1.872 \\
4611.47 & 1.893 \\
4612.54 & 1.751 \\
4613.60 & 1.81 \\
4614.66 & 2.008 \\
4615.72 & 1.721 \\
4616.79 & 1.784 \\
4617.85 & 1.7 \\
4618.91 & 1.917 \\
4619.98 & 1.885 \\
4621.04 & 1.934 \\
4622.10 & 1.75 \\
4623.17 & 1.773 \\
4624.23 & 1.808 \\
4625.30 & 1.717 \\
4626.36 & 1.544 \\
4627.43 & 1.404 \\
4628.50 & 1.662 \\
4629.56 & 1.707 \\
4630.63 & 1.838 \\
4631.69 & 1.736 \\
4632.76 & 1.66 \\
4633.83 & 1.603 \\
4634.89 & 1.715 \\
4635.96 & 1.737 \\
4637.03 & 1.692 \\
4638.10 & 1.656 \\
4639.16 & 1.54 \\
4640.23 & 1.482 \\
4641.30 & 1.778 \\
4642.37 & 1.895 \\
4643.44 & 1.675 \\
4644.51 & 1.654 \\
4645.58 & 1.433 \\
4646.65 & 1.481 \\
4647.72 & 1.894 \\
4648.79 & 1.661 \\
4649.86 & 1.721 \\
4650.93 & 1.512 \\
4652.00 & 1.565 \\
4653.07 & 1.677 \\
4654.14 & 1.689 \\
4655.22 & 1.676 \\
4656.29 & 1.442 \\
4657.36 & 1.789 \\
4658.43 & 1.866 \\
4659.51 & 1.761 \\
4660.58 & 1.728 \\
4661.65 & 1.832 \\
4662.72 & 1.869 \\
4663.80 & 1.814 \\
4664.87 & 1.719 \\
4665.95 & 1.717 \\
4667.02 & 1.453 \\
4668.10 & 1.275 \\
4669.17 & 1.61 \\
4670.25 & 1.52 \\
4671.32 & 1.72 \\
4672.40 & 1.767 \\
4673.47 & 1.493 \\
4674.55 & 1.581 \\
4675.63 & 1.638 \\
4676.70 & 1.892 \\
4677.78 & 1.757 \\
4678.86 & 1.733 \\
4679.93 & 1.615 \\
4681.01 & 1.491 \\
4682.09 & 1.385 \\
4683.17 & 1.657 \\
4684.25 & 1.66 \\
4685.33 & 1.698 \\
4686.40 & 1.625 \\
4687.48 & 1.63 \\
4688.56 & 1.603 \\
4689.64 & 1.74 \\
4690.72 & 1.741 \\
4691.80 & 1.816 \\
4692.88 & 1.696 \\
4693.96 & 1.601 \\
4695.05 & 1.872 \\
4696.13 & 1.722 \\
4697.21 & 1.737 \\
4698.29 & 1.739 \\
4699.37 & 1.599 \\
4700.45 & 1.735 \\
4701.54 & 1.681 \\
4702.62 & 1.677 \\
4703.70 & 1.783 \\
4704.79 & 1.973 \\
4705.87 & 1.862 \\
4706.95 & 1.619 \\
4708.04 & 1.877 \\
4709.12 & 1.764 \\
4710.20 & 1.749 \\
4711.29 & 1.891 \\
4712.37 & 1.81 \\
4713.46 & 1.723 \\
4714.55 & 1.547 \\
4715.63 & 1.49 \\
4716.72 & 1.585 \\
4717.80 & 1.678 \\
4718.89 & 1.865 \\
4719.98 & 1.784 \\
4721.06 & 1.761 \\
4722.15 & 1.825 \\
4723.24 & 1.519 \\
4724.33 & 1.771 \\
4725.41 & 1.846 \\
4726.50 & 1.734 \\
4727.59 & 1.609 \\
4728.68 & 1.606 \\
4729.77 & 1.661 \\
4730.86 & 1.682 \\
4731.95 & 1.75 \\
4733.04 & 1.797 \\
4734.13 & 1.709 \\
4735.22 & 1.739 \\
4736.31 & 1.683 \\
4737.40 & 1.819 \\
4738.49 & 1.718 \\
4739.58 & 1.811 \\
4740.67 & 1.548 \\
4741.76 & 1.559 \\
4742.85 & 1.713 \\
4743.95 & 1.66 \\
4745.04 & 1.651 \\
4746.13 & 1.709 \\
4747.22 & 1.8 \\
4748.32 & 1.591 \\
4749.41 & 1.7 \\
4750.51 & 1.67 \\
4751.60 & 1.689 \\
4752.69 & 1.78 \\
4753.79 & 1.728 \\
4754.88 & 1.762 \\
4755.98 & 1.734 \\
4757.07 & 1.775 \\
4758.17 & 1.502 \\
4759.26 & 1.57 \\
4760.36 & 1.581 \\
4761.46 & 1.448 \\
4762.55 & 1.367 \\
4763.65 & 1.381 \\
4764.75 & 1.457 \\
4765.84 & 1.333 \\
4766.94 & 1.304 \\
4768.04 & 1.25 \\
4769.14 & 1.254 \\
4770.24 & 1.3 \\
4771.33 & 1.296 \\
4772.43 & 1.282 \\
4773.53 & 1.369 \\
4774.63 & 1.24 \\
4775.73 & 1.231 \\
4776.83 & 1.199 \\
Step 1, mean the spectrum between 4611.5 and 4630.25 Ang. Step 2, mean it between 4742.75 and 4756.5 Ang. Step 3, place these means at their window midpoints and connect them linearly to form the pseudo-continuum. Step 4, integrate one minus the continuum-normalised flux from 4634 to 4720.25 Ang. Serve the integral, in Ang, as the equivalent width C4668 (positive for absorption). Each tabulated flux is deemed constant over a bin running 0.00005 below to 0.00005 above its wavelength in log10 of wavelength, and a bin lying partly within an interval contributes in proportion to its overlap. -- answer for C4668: 2.6 Ang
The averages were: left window 1.76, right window 1.71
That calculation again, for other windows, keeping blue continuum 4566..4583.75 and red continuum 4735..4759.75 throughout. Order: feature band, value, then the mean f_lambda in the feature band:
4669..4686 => 0.3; 1.64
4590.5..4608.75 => 0.2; 1.62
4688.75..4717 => -1.0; 1.73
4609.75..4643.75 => -1.9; 1.74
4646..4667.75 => -0.4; 1.69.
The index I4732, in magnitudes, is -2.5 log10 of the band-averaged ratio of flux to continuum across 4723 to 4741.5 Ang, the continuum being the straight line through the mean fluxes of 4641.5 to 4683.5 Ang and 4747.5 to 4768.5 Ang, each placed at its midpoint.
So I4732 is -0.08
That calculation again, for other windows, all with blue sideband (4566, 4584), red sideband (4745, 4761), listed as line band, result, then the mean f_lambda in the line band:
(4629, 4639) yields -0.04 mag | 1.7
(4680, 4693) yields 0.01 mag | 1.64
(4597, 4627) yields -0.07 mag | 1.75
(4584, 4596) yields 0.06 mag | 1.54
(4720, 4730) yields -0.02 mag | 1.71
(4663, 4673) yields 0.02 mag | 1.63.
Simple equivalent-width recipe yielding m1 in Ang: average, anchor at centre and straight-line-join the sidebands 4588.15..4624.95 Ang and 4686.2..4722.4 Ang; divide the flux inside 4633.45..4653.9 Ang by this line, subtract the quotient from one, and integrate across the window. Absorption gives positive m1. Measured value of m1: 0.84 Ang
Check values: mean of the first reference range 1.72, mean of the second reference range 1.73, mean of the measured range 1.65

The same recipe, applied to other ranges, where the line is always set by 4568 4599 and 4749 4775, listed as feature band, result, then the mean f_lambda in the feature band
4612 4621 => -1.4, 1.83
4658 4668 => -1.2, 1.73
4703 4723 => -3.0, 1.75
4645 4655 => -0.5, 1.63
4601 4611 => -0.7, 1.7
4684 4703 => -2.1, 1.7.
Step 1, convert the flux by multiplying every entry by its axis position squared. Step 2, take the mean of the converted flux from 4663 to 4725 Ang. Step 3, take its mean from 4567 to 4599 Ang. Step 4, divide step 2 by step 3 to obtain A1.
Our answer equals 1.11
